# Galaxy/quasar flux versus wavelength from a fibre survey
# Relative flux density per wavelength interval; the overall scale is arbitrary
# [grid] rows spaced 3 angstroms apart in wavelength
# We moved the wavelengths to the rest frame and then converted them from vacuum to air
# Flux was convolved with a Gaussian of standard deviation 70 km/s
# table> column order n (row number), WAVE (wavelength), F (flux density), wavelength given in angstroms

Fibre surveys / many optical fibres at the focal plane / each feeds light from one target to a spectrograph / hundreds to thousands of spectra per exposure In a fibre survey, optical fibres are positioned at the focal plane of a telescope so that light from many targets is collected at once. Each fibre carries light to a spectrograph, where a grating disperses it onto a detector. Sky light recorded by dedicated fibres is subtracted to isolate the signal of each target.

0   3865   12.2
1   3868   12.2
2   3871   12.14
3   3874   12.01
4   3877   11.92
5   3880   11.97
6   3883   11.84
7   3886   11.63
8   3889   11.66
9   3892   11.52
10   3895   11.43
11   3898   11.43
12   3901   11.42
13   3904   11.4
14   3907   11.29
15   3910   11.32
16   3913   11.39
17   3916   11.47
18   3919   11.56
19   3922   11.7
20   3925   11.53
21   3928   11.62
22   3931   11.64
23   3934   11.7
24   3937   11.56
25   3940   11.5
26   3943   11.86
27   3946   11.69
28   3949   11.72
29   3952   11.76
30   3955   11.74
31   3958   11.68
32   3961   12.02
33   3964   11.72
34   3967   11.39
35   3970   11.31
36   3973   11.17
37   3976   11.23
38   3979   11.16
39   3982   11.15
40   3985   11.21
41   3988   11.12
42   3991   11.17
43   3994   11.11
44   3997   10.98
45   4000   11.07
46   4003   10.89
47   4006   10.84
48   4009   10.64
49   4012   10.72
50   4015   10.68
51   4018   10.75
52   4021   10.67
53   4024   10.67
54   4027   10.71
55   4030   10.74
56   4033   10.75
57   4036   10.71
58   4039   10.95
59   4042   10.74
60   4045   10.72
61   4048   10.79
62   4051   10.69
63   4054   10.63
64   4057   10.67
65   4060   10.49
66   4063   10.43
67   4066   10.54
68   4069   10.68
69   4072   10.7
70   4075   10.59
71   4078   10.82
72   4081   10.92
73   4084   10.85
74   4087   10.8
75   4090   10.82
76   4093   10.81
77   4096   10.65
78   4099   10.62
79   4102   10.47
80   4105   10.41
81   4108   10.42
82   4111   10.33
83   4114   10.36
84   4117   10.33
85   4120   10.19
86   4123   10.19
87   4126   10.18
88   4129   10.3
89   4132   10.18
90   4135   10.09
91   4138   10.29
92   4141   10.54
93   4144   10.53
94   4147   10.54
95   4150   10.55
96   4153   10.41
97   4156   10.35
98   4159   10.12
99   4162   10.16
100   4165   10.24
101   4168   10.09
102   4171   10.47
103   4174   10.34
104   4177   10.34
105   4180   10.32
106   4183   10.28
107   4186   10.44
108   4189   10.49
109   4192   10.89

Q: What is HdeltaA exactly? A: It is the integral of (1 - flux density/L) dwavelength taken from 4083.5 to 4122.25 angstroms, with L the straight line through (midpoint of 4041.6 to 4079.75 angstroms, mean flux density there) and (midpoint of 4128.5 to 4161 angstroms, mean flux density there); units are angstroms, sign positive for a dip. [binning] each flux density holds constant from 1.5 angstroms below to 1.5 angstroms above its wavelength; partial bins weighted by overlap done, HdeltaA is -0.09 angstroms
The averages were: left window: 10.7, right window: 10.4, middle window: 10.5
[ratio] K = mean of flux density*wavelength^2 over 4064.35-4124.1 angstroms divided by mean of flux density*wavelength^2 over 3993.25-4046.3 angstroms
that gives 1.02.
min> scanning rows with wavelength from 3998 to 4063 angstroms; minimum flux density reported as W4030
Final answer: 10.43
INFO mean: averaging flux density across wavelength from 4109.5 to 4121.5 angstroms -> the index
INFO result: 10.3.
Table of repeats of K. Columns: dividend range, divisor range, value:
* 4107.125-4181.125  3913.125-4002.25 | 0.99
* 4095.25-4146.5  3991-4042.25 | 1.01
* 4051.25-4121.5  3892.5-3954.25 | 0.99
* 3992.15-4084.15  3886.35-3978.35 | 0.98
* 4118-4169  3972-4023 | 1.01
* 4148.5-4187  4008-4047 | 1.03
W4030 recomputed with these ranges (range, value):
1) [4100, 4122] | 10.19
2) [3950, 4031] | 10.64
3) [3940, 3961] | 11.5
